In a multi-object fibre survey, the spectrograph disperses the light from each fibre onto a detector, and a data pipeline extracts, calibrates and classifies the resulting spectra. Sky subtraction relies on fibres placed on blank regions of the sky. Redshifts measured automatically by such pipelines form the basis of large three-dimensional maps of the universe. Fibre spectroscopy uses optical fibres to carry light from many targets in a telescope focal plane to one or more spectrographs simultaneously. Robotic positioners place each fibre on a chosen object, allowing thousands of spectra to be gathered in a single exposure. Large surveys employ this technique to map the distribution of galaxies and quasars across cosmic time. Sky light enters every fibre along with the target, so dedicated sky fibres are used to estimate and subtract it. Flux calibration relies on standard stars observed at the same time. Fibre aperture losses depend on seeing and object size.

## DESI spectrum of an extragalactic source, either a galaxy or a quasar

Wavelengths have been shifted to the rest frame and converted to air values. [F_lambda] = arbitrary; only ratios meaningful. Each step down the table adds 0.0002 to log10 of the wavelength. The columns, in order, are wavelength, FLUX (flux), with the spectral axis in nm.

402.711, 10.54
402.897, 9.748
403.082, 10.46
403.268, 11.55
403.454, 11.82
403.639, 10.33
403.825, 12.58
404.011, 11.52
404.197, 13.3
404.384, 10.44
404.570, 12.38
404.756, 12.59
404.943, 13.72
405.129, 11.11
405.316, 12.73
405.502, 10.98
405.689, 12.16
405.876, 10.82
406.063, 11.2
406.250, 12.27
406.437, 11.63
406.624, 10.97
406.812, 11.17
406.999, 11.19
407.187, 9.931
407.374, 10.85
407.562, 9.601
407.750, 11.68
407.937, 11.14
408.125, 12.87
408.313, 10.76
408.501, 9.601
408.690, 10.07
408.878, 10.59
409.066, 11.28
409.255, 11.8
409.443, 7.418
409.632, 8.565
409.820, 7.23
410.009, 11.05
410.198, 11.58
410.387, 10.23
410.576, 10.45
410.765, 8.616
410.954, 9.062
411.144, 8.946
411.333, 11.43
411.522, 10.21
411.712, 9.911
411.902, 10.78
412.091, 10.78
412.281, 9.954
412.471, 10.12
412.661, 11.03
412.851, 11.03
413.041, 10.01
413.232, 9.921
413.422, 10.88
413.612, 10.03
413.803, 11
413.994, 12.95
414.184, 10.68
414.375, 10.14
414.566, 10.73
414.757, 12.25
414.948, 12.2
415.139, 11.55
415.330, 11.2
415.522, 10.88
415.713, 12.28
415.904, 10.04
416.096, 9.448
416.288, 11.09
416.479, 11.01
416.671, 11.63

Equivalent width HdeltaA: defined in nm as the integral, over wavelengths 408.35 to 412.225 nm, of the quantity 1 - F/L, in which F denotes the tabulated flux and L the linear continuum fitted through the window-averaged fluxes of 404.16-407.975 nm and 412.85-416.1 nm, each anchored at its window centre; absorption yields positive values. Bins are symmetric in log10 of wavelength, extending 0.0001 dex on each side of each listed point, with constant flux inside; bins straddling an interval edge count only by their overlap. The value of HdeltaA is 0.43 nm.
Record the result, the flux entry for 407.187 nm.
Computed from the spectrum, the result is 9.931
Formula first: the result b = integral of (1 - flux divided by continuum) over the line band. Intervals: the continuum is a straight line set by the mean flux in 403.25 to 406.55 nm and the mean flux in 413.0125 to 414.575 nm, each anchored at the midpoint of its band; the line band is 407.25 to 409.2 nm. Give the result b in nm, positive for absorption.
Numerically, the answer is 0.099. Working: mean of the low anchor 11.8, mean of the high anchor 10.7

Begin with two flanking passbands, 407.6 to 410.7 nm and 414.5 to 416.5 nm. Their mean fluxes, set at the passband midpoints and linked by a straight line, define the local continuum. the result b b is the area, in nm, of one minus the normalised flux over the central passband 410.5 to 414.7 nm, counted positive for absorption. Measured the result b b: 0.15 nm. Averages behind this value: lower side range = 10.4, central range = 10.4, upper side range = 11.2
